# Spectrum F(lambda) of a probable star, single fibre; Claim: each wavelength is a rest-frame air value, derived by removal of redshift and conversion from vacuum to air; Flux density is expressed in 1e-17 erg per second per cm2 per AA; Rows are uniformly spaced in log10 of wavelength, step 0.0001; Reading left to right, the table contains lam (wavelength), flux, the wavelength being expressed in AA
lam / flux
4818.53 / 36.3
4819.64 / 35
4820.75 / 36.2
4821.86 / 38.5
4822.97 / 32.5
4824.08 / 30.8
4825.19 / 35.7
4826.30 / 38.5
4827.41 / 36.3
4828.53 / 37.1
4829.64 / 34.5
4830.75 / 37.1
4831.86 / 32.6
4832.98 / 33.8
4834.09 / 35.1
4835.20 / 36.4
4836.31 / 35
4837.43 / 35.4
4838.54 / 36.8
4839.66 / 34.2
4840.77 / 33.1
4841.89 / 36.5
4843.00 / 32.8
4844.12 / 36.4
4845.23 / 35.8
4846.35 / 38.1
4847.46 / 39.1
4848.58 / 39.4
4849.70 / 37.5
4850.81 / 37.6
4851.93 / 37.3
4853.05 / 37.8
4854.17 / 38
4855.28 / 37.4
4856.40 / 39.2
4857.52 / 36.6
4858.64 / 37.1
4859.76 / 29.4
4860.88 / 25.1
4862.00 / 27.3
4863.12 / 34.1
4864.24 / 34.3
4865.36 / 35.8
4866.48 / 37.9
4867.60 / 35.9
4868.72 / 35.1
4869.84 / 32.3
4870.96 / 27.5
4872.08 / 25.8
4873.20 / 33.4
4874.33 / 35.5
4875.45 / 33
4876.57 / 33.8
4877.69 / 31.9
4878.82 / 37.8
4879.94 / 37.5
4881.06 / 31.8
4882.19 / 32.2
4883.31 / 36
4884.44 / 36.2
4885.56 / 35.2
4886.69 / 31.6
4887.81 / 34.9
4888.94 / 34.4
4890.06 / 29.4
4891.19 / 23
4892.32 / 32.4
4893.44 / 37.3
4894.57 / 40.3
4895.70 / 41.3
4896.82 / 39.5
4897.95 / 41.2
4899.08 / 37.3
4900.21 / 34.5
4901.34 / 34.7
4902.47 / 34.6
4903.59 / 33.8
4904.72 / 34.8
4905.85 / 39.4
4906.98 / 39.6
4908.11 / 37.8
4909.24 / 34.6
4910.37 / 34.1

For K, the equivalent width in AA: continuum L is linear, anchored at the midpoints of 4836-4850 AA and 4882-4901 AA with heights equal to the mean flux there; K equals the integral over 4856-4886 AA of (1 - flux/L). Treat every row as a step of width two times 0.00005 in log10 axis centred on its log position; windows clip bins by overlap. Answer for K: 1.7 AA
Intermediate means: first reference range 36.1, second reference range 35.2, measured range 33.6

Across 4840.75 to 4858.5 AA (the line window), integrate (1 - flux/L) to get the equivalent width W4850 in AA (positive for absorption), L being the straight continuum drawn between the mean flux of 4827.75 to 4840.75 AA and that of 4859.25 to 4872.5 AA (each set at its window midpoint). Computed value -1.9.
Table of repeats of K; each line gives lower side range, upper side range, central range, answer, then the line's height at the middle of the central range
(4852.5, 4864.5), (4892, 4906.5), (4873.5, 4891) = 1.0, 35.9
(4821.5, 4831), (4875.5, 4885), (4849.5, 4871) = 0.1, 34.9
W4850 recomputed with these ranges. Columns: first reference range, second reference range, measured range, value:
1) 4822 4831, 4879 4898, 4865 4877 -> 0.6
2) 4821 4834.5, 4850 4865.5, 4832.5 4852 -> -0.6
